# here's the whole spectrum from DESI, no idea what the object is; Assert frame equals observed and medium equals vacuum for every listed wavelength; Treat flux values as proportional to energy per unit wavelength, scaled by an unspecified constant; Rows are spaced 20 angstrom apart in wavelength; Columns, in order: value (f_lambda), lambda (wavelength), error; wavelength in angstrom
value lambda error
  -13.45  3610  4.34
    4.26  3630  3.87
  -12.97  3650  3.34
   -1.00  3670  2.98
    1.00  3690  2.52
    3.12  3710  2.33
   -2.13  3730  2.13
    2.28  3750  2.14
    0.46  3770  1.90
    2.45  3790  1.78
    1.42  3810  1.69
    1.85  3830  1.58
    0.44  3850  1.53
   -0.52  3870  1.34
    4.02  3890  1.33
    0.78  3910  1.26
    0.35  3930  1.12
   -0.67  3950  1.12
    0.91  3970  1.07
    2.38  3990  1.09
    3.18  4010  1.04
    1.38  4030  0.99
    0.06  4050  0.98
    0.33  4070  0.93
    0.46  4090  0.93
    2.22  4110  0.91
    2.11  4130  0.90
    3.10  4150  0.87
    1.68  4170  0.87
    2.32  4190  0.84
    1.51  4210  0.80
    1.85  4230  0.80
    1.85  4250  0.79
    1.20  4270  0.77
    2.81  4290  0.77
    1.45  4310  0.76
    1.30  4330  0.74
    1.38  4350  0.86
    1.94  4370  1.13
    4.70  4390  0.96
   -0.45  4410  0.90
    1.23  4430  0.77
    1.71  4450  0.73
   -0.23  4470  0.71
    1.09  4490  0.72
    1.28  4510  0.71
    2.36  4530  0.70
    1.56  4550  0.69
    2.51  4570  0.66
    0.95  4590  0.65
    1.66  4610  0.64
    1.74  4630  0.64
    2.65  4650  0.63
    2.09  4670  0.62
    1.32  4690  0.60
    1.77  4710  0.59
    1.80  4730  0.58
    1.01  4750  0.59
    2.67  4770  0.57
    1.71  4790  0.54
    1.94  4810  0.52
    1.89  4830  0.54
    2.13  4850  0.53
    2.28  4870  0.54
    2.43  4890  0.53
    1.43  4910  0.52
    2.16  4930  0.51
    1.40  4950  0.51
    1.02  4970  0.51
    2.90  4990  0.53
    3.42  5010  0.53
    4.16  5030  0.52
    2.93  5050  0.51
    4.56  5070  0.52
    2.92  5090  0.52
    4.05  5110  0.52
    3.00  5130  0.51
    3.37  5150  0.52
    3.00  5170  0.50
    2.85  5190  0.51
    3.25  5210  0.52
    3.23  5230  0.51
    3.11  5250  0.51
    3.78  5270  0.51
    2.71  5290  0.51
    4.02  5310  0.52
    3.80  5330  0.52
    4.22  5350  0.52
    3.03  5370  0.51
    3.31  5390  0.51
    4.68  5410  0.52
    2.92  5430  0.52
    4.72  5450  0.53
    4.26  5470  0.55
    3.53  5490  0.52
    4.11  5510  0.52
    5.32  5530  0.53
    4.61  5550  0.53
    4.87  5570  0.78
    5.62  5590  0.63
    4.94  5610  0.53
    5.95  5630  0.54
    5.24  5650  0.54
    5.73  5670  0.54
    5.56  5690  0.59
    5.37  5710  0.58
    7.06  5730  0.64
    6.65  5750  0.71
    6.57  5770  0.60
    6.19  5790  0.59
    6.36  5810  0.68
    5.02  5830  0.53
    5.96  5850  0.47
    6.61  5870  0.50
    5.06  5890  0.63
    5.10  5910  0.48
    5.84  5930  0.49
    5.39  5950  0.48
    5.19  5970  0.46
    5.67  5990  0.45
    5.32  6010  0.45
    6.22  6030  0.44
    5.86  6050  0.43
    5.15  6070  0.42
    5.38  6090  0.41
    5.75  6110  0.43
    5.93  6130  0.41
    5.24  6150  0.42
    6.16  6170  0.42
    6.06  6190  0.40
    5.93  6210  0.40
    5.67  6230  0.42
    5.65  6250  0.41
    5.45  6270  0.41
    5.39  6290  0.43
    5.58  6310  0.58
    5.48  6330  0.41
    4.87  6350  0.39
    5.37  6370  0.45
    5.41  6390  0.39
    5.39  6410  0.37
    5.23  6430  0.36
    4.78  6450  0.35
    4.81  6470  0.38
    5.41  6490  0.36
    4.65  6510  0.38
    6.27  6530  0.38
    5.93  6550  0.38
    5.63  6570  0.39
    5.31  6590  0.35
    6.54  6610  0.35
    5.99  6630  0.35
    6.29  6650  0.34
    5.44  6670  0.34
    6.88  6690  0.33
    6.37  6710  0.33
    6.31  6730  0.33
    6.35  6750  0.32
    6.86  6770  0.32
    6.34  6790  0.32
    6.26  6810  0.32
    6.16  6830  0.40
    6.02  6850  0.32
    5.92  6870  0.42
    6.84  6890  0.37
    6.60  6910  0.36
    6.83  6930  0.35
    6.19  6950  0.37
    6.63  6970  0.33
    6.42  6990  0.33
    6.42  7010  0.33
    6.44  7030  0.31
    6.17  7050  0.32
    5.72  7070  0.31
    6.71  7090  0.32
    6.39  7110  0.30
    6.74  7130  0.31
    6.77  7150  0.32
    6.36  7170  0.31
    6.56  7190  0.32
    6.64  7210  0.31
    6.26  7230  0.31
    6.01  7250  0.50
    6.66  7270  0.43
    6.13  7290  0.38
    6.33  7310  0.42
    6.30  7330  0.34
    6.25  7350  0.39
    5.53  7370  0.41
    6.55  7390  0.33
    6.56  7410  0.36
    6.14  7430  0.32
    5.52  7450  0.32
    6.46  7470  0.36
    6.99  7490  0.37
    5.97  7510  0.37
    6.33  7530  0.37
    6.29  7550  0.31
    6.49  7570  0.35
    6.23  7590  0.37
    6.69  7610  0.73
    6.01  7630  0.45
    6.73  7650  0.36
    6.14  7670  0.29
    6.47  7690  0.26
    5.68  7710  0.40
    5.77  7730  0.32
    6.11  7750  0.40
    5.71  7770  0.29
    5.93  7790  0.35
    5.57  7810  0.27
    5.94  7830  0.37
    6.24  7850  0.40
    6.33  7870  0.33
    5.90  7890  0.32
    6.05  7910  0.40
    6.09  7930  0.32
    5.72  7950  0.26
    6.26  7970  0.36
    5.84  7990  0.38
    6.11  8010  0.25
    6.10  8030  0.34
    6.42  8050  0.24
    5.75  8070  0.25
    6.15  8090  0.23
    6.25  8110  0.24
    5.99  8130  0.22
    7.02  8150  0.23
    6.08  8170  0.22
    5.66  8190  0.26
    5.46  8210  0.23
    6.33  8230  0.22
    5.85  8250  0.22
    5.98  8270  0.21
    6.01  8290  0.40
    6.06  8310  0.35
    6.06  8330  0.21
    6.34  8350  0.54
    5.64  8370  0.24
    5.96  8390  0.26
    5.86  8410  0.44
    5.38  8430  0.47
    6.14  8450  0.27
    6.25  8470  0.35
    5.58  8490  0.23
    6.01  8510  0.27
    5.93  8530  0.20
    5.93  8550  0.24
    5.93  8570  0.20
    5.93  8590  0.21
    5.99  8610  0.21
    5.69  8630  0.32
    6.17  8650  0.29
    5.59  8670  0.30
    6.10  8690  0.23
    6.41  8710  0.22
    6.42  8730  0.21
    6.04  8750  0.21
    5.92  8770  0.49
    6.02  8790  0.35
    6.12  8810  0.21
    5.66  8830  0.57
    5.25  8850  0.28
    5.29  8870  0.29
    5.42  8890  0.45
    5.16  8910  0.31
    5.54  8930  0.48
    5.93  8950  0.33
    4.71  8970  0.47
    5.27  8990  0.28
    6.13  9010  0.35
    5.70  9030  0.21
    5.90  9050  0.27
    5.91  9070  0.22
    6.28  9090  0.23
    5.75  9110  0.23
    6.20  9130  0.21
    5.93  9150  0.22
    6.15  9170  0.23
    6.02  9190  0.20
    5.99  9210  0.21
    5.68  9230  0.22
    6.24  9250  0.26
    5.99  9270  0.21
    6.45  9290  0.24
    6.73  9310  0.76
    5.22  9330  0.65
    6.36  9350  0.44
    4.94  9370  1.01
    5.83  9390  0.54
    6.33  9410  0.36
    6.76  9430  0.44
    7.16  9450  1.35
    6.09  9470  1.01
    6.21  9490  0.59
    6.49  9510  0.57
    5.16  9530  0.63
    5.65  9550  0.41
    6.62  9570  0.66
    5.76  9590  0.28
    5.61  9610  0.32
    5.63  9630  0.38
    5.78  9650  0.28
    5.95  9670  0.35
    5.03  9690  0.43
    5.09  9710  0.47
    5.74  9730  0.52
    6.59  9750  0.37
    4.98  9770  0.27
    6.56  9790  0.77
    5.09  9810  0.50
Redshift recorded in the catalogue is 0.25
